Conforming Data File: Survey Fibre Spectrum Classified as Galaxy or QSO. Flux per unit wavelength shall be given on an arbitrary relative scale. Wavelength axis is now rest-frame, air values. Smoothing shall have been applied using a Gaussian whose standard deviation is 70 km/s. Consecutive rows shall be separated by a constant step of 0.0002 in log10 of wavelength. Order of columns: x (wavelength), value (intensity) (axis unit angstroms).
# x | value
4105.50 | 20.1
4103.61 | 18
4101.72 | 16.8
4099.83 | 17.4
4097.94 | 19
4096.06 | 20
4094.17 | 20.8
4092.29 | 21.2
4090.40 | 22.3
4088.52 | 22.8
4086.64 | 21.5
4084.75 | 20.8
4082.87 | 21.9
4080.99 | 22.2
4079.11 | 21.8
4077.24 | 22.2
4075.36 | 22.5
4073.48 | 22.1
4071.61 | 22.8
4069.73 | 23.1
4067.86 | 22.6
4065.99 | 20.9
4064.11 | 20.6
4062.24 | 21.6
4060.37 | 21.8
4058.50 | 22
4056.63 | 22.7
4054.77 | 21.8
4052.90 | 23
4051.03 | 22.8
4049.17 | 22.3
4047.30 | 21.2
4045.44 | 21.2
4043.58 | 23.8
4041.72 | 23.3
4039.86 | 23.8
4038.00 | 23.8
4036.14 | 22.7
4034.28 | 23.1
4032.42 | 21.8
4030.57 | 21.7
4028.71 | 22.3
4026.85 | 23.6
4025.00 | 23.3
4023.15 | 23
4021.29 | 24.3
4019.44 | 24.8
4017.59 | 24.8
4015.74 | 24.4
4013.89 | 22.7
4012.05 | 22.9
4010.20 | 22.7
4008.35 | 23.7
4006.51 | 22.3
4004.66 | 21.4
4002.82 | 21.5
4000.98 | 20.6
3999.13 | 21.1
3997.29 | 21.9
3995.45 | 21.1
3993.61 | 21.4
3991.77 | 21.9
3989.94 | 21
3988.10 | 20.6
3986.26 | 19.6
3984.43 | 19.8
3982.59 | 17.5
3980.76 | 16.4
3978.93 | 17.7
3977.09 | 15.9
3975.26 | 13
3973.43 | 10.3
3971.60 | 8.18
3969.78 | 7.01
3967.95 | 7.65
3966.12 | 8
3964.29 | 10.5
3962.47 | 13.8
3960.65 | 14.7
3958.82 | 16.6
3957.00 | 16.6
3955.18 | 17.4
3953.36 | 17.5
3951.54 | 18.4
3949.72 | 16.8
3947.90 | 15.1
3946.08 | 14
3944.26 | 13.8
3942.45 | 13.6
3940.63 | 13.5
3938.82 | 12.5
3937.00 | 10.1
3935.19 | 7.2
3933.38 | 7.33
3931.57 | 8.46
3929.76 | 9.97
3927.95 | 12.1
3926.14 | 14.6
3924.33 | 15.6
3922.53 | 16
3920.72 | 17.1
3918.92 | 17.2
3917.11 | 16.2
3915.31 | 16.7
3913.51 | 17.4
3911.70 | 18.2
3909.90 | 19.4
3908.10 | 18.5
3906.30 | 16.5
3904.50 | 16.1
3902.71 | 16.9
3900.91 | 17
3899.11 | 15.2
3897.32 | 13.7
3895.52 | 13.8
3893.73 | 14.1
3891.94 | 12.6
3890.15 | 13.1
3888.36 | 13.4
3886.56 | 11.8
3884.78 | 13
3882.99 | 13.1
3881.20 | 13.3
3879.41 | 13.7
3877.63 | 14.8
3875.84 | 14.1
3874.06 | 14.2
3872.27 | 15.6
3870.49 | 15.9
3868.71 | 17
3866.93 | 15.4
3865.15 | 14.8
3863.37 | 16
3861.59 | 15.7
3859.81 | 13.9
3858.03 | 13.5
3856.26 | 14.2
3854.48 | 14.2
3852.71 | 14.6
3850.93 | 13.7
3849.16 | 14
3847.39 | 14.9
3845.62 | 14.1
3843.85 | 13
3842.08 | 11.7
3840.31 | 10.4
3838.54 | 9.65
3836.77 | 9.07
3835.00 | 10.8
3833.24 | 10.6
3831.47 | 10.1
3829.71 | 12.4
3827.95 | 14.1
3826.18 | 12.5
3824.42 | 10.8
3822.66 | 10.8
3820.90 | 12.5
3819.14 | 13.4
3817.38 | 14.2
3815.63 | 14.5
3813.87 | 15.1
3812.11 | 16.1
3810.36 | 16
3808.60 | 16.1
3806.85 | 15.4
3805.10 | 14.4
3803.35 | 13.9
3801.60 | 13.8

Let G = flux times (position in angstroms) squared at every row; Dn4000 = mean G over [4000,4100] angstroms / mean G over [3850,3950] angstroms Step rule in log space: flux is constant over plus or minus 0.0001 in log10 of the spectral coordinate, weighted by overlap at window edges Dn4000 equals 1.67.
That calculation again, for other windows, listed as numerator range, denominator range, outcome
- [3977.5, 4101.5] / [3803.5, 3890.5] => 1.77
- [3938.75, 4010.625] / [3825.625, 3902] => 1.30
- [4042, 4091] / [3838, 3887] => 1.75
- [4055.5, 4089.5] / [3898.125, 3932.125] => 1.51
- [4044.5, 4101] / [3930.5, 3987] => 1.69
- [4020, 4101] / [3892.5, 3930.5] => 1.50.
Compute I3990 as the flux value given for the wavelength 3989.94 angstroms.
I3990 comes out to 21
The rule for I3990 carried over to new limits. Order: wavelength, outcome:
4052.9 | 23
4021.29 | 24.3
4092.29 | 21.2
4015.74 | 24.4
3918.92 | 17.2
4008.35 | 23.7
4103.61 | 18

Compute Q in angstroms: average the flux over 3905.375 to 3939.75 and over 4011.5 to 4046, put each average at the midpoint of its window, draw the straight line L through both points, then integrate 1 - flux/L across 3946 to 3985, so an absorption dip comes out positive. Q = 8.0 angstroms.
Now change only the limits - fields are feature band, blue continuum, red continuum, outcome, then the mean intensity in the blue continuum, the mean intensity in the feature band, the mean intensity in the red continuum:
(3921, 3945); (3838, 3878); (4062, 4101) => 6.60 angstroms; 14.2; 12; 21.4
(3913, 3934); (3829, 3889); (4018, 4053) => 3.44 angstroms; 13.4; 14.1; 23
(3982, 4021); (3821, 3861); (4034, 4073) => -3.67 angstroms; 12.4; 21.9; 22.4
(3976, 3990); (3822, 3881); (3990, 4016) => 1.71 angstroms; 13.4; 18.3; 22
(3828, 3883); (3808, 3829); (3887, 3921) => 4.51 angstroms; 13.8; 13.5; 15.9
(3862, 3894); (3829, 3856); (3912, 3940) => -3.86 angstroms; 12.3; 14.2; 13.3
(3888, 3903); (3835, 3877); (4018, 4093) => 1.15 angstroms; 13.8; 14.4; 22.4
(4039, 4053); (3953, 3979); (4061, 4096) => -2.53 angstroms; 12.7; 22.7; 21.8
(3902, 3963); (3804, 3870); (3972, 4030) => 9.68 angstroms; 13.5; 14.9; 20.8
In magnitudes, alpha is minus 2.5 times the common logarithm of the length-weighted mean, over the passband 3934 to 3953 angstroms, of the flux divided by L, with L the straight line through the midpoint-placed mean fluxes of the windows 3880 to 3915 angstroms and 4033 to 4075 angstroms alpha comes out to 0.27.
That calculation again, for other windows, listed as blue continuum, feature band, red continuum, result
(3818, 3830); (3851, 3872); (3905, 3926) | -0.050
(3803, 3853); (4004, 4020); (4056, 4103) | -0.217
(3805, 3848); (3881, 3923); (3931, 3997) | -0.117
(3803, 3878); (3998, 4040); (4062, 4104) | -0.192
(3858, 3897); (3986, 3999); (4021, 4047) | -0.028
